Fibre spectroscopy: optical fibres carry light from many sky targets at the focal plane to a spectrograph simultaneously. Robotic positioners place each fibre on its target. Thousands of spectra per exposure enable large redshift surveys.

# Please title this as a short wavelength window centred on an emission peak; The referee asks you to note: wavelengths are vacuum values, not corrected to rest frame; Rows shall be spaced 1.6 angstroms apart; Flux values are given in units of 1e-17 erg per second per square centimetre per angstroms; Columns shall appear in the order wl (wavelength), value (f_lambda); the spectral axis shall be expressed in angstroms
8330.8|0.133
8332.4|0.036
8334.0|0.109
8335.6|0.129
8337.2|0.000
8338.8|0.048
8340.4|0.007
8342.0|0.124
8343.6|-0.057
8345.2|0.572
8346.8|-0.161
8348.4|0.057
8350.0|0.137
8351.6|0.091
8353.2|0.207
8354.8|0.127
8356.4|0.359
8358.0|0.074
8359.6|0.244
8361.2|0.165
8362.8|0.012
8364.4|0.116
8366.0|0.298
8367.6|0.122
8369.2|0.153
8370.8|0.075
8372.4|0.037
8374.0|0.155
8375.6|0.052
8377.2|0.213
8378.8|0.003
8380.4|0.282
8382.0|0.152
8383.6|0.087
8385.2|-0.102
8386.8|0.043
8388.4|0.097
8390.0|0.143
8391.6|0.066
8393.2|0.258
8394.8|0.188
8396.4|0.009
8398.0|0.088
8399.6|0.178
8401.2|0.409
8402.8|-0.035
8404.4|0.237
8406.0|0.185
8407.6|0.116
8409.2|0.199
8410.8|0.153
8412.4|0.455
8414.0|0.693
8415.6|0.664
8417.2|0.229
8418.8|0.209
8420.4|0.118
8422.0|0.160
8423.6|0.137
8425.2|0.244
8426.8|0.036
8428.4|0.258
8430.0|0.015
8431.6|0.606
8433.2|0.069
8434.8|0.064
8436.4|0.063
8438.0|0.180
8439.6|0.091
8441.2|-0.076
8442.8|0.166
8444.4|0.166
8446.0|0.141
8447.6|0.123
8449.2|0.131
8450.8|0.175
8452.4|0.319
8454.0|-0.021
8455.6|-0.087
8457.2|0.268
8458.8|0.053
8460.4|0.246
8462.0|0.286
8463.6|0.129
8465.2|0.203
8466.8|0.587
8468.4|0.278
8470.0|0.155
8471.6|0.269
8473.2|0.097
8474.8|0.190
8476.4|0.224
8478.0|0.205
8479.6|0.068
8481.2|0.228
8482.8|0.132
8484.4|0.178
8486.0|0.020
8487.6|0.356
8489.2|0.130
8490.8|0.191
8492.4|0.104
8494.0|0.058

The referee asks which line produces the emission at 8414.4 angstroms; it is H-beta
